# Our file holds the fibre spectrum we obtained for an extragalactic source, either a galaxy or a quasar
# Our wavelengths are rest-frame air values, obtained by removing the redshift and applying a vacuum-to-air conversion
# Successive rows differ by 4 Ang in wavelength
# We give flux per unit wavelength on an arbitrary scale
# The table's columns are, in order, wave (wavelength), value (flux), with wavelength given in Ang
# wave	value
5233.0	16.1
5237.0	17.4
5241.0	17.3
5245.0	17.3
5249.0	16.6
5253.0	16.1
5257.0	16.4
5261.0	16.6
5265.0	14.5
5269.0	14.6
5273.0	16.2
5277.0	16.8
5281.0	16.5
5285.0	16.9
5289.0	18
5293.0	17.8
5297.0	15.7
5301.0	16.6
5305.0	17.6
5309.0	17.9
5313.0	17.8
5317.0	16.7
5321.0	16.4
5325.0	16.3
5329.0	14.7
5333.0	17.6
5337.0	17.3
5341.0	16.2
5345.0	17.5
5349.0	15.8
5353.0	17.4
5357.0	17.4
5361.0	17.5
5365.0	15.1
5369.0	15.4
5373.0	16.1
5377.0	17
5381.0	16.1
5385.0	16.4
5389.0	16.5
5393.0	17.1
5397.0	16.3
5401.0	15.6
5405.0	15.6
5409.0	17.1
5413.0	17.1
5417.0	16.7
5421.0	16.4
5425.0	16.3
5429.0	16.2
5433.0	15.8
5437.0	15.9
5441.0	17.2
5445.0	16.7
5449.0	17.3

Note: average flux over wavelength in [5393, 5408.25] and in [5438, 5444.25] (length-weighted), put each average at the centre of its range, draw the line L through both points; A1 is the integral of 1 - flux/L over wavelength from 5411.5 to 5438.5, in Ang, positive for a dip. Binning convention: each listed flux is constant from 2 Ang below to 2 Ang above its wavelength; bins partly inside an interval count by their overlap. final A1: 0.4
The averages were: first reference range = 16.1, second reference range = 16.9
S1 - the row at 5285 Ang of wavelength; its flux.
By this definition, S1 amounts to 16.9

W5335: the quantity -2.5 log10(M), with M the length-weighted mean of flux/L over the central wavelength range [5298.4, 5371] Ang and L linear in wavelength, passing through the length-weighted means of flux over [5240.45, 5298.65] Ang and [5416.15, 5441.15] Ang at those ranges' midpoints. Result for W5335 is -0.02 mag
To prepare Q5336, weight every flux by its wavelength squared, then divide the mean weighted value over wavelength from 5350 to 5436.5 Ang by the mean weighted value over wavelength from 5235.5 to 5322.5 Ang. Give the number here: 1.0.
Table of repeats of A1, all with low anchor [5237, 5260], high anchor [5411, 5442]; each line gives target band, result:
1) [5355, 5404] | 0.5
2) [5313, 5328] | 0.1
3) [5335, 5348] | -0.2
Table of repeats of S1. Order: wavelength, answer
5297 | 15.7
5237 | 17.4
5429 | 16.2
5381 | 16.1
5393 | 17.1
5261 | 16.6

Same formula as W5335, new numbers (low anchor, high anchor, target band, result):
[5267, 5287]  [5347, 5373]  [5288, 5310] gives -0.062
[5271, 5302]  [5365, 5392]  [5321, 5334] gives 0.028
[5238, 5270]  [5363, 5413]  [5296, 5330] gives -0.031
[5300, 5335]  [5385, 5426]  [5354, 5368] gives 0.002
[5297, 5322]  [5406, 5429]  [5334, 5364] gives -0.004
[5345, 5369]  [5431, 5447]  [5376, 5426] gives 0.002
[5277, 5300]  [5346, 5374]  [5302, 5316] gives -0.051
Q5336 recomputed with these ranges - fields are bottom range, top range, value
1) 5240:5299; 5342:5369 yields 1.04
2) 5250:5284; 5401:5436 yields 1.08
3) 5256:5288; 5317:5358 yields 1.06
